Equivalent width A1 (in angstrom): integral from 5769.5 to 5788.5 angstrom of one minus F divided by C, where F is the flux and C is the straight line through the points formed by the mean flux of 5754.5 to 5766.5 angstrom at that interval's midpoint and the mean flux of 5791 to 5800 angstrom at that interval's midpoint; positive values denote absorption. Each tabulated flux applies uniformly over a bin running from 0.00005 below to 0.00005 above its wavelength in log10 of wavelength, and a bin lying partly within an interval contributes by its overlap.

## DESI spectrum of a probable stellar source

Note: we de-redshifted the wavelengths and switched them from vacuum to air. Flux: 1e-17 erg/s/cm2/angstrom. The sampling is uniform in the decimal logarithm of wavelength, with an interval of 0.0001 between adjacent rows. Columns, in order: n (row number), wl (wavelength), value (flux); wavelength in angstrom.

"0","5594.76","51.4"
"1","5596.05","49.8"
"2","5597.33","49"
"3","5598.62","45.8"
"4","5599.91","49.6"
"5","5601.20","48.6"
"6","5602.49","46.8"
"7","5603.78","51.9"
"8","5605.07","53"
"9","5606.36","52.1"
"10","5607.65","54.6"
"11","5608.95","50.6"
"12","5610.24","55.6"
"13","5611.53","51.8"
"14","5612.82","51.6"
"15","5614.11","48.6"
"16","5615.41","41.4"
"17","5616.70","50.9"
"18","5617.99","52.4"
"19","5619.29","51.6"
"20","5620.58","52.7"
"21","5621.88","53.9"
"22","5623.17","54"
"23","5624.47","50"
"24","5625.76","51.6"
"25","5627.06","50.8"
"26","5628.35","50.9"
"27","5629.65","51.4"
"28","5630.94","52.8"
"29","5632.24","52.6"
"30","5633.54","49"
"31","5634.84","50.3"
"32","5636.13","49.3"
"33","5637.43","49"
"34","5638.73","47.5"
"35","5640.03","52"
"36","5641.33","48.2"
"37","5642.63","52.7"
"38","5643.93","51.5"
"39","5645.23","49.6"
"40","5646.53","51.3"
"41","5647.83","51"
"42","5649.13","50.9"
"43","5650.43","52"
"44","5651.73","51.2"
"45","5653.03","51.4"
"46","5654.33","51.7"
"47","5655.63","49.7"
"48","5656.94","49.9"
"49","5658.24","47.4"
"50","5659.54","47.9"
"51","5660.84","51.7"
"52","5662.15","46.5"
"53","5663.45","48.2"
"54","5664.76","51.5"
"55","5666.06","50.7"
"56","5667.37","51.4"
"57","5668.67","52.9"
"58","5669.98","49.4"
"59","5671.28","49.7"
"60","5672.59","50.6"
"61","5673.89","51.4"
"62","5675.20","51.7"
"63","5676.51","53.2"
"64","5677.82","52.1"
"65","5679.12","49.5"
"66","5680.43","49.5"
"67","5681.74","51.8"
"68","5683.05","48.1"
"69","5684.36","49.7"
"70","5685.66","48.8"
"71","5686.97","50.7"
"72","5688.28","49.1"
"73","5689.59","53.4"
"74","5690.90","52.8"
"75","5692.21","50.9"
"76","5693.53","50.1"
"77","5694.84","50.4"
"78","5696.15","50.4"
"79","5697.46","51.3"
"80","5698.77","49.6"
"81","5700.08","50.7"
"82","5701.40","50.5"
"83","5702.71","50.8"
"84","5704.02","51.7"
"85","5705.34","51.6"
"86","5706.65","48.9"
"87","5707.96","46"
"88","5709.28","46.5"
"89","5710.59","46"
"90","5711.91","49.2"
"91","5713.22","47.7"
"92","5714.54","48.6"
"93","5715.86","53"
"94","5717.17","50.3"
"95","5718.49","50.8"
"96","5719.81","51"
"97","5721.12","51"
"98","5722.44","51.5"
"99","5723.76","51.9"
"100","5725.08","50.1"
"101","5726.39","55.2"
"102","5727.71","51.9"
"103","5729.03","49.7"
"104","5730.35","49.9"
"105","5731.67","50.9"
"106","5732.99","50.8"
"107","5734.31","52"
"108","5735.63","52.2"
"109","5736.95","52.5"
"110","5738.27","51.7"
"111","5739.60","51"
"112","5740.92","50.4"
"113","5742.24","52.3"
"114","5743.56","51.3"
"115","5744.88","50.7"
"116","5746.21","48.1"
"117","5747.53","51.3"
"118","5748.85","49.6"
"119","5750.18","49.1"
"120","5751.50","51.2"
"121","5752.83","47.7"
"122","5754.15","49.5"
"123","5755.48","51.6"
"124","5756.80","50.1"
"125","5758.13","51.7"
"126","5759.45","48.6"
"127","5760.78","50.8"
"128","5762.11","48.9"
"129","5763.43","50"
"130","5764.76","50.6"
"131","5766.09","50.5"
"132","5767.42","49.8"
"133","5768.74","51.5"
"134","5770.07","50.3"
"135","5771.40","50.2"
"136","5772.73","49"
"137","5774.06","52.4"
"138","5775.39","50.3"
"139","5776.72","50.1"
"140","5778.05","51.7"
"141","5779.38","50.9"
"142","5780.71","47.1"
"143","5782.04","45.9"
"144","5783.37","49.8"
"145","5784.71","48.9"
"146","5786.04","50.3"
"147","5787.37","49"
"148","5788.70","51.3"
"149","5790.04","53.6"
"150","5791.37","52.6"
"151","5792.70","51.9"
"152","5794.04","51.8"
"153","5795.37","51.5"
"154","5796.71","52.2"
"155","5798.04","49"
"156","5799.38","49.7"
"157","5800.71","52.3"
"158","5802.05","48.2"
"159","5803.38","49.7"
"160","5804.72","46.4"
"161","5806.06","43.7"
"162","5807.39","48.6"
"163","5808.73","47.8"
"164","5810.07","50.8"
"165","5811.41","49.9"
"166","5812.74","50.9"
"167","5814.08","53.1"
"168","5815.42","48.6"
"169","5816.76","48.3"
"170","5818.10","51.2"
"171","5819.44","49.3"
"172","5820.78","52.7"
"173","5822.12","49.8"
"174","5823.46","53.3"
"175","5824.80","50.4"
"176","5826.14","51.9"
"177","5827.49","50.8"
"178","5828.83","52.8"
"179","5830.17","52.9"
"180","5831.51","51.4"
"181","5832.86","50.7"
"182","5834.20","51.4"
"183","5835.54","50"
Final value 0.4 angstrom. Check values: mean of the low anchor 50.3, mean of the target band 49.7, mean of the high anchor 51.2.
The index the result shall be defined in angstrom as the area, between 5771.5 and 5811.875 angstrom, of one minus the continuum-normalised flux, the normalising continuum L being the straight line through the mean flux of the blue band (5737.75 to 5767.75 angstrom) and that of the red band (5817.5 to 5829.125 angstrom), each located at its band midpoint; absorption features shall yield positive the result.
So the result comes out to 0.8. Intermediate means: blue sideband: 50.3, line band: 49.9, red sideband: 51.3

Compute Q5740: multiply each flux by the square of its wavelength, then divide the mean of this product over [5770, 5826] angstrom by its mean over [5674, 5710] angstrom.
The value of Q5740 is 1.03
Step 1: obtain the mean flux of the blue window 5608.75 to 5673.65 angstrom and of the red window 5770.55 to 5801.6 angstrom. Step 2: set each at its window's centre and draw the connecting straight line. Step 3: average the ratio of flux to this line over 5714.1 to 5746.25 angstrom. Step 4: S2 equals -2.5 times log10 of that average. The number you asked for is -0.015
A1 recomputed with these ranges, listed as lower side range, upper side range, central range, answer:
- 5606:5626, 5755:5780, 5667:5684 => 0.1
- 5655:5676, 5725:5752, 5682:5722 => 0.4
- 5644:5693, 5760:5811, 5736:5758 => -0.2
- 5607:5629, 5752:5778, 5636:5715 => 1.2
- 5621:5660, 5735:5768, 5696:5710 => 0.2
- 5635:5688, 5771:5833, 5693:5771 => -0.1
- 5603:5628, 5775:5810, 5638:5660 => 0.3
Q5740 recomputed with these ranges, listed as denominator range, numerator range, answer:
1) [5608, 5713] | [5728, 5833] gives 1.04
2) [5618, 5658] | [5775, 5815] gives 1.04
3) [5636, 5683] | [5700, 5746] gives 1.03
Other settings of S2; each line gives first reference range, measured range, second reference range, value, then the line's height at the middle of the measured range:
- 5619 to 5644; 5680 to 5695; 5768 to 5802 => 0.01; 50.9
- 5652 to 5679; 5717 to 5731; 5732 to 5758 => -0.01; 50.6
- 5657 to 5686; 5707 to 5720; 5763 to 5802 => 0.03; 50.3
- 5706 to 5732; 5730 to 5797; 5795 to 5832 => -0.01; 50.1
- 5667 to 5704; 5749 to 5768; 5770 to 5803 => 0.01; 50.5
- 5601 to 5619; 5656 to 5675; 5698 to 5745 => 0.01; 50.7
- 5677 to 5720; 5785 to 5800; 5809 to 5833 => -0.01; 50.8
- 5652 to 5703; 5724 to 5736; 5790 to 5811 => -0.03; 50.2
